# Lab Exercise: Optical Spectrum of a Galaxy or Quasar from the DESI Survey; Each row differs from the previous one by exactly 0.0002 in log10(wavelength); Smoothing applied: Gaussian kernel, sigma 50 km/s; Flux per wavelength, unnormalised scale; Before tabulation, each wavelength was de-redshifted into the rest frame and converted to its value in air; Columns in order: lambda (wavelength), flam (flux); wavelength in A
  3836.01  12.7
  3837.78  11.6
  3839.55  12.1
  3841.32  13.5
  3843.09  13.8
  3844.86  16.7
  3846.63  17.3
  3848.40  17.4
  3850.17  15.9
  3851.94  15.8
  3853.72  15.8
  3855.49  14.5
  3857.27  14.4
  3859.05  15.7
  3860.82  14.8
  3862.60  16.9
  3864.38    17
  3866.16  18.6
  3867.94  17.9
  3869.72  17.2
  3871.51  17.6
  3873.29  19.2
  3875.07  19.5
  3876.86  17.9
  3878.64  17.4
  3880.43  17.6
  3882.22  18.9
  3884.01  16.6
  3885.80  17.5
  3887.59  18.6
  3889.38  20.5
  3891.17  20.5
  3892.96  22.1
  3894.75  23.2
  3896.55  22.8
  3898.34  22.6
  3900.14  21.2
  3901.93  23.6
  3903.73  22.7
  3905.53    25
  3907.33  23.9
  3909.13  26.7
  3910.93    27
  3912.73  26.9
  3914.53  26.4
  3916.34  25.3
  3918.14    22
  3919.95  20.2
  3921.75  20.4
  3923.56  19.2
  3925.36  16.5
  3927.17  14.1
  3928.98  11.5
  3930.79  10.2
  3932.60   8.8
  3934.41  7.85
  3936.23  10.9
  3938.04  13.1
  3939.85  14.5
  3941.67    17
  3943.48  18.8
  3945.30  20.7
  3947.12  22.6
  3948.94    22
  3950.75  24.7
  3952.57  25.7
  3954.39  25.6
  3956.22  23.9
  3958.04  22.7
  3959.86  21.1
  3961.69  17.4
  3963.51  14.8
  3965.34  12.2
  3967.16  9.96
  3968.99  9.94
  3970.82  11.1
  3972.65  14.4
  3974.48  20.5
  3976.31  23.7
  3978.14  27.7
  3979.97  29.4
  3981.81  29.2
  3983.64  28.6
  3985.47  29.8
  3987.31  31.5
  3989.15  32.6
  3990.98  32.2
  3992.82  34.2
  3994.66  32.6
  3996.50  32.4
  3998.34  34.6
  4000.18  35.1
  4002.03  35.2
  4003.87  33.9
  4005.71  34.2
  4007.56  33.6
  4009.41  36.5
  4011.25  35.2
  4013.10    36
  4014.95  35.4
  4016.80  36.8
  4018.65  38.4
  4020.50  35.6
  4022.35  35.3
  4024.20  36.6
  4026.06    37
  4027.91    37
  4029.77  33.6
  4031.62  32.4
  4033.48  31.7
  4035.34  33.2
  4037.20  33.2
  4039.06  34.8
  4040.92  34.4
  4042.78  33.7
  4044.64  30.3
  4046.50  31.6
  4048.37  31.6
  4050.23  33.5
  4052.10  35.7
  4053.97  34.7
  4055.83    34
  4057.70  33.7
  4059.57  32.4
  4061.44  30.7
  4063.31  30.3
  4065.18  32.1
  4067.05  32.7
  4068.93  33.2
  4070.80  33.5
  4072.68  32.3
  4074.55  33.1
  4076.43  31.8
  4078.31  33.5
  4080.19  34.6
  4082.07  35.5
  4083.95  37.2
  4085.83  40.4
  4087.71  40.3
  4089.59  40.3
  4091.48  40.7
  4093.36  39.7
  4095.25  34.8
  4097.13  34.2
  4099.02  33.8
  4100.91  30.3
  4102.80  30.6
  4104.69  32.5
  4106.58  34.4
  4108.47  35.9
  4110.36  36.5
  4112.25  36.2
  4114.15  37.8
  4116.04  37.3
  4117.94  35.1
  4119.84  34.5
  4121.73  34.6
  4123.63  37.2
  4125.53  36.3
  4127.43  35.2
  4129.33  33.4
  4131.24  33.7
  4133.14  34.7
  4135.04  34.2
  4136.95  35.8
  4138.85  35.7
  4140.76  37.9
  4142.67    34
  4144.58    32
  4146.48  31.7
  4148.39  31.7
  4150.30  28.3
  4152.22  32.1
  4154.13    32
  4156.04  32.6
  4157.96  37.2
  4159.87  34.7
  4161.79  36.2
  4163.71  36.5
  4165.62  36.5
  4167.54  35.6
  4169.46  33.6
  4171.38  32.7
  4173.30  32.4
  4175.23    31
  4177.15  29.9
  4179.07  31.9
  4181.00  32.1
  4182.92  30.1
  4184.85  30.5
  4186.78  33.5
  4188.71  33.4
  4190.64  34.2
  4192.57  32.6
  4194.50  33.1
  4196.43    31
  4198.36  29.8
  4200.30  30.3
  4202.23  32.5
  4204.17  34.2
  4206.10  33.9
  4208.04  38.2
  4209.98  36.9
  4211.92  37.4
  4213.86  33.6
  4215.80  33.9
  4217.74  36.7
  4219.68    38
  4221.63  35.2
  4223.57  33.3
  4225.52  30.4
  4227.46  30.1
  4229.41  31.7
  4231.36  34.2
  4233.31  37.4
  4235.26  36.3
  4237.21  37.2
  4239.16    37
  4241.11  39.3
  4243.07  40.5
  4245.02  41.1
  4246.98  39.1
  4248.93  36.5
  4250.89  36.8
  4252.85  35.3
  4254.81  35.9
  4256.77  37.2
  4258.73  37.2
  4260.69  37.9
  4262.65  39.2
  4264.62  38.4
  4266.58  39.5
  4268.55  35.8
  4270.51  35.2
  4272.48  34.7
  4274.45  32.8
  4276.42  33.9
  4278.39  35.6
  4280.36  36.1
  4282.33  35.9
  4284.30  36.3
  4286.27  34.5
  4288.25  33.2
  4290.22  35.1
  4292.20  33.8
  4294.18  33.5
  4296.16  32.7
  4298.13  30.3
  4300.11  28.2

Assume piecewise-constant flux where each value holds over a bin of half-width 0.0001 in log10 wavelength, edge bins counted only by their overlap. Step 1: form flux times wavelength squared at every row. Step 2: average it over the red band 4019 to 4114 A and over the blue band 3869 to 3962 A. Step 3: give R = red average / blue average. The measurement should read 1.9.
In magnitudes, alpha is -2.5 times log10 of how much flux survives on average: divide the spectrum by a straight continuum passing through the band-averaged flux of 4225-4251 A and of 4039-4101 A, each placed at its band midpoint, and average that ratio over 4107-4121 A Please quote -0.04 mag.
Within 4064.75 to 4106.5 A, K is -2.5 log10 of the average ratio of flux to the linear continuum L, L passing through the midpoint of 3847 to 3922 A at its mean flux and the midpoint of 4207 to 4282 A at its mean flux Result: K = -0.20 mag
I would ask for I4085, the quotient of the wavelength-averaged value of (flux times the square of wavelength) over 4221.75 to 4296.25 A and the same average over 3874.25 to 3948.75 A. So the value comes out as 2.20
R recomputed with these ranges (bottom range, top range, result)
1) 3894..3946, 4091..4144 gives 2.01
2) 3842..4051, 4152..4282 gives 1.66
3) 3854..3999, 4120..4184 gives 1.82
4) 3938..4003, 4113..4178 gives 1.56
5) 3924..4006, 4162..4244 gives 1.72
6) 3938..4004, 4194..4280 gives 1.69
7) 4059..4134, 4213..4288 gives 1.11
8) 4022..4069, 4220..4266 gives 1.20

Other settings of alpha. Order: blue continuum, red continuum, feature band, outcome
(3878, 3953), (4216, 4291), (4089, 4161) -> -0.167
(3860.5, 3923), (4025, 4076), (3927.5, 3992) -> 0.307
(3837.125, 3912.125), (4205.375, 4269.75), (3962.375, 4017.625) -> -0.149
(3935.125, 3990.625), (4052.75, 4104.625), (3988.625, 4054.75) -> -0.236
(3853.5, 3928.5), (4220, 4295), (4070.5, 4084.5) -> -0.204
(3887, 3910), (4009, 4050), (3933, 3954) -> 0.437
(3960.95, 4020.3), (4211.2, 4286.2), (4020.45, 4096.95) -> -0.138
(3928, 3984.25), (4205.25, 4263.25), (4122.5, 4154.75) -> -0.131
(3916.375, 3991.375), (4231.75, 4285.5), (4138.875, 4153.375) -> -0.074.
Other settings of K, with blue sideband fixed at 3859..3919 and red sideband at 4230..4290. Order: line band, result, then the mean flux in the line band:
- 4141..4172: -0.05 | 33.7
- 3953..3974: 0.37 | 16.9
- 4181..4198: 0.05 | 32.2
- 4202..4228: 0.00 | 34.7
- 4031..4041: -0.22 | 33.2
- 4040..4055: -0.20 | 33.2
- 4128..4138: -0.11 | 34.4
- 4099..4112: -0.12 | 33.6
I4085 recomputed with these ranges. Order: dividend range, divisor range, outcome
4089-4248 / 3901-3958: 1.95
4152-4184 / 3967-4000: 1.38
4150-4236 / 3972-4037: 1.13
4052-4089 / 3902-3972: 1.94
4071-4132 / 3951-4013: 1.41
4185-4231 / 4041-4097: 1.04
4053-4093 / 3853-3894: 2.17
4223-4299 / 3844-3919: 2.17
